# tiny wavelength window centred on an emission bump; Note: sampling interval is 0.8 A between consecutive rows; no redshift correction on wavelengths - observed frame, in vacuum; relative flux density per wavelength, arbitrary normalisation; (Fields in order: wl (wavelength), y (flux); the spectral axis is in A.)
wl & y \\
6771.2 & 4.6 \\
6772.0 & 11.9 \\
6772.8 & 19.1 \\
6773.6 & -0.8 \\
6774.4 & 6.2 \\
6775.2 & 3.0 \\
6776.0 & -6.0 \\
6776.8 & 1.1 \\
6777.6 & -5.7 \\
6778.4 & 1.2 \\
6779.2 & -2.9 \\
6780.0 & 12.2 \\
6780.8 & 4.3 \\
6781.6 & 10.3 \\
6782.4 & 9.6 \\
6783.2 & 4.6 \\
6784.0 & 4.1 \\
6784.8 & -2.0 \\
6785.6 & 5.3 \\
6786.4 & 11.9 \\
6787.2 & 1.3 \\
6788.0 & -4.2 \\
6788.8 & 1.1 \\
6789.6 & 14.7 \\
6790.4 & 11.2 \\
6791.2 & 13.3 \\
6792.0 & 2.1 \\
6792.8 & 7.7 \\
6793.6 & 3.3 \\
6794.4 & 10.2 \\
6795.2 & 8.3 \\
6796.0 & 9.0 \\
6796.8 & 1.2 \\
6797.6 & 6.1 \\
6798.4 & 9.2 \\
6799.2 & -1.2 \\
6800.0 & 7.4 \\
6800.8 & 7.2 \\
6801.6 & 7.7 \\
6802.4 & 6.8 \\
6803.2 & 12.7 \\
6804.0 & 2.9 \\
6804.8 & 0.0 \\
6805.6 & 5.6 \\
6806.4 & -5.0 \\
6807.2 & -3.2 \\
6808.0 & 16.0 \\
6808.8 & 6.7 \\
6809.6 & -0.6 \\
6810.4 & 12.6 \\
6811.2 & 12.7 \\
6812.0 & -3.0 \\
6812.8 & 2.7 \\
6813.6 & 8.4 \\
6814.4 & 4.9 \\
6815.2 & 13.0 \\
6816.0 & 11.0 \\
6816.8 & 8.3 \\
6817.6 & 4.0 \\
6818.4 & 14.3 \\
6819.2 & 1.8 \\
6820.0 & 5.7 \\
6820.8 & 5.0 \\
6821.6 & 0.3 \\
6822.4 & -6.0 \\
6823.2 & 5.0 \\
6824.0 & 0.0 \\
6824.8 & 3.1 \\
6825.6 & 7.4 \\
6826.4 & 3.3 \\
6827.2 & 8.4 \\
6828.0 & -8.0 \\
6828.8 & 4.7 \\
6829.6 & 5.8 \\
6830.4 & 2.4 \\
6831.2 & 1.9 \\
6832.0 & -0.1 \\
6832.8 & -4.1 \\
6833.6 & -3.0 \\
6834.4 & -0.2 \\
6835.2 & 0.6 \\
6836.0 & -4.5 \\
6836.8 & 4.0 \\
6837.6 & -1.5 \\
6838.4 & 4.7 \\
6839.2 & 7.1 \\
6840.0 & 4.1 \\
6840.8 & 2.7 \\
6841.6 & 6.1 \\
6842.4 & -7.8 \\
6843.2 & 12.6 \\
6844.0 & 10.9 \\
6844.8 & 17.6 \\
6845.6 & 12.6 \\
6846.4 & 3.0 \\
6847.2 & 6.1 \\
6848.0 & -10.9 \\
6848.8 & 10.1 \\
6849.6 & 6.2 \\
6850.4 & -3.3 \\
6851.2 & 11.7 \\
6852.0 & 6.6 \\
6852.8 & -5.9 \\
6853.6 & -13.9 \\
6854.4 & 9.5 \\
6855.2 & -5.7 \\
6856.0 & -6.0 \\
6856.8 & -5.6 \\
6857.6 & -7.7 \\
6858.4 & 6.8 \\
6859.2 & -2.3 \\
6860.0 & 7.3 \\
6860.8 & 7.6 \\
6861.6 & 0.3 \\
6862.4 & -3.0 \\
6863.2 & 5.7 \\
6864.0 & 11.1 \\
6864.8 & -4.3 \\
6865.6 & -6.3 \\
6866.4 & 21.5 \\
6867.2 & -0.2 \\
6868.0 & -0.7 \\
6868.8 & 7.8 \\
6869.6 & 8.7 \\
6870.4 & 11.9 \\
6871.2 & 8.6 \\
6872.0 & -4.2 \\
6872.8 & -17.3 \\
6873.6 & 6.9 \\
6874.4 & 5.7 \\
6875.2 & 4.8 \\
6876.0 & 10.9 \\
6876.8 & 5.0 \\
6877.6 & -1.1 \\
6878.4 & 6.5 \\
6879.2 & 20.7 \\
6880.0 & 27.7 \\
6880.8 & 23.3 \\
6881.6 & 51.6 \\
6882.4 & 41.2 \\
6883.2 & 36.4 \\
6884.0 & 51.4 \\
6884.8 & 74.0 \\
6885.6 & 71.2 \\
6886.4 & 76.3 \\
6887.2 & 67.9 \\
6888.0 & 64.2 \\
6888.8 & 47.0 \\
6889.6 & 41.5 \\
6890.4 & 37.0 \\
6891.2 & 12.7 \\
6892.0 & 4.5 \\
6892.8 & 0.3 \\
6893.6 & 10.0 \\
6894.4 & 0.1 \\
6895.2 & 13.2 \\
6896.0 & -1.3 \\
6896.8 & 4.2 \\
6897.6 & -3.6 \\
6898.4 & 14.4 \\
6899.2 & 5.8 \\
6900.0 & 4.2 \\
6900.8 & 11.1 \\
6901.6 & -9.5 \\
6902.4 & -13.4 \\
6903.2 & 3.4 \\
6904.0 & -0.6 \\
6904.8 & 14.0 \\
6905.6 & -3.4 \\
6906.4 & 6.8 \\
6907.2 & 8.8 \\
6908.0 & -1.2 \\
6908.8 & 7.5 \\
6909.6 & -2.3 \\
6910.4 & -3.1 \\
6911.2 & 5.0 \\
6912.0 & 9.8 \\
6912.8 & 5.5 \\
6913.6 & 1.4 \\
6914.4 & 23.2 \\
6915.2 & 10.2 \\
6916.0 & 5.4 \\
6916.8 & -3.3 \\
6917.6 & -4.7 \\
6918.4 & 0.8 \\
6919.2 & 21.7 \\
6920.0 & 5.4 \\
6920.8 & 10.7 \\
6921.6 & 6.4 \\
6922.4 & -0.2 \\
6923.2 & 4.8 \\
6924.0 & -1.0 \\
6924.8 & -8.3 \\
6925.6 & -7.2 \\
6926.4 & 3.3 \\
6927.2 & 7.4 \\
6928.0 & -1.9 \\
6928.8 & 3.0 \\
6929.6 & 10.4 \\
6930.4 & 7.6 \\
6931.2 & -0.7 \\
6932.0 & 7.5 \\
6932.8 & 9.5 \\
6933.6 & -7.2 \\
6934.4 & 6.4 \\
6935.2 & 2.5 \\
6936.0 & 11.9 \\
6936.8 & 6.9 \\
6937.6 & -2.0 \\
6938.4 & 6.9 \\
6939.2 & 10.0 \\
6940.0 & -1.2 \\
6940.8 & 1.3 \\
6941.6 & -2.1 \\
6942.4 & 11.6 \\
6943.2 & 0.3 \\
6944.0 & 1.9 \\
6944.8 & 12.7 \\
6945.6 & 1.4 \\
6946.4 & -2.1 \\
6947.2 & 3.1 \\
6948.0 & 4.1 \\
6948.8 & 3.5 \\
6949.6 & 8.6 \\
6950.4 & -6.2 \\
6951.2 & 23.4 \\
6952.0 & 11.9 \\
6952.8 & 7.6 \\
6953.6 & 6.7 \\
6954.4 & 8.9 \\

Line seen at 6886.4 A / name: [O II] 3727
